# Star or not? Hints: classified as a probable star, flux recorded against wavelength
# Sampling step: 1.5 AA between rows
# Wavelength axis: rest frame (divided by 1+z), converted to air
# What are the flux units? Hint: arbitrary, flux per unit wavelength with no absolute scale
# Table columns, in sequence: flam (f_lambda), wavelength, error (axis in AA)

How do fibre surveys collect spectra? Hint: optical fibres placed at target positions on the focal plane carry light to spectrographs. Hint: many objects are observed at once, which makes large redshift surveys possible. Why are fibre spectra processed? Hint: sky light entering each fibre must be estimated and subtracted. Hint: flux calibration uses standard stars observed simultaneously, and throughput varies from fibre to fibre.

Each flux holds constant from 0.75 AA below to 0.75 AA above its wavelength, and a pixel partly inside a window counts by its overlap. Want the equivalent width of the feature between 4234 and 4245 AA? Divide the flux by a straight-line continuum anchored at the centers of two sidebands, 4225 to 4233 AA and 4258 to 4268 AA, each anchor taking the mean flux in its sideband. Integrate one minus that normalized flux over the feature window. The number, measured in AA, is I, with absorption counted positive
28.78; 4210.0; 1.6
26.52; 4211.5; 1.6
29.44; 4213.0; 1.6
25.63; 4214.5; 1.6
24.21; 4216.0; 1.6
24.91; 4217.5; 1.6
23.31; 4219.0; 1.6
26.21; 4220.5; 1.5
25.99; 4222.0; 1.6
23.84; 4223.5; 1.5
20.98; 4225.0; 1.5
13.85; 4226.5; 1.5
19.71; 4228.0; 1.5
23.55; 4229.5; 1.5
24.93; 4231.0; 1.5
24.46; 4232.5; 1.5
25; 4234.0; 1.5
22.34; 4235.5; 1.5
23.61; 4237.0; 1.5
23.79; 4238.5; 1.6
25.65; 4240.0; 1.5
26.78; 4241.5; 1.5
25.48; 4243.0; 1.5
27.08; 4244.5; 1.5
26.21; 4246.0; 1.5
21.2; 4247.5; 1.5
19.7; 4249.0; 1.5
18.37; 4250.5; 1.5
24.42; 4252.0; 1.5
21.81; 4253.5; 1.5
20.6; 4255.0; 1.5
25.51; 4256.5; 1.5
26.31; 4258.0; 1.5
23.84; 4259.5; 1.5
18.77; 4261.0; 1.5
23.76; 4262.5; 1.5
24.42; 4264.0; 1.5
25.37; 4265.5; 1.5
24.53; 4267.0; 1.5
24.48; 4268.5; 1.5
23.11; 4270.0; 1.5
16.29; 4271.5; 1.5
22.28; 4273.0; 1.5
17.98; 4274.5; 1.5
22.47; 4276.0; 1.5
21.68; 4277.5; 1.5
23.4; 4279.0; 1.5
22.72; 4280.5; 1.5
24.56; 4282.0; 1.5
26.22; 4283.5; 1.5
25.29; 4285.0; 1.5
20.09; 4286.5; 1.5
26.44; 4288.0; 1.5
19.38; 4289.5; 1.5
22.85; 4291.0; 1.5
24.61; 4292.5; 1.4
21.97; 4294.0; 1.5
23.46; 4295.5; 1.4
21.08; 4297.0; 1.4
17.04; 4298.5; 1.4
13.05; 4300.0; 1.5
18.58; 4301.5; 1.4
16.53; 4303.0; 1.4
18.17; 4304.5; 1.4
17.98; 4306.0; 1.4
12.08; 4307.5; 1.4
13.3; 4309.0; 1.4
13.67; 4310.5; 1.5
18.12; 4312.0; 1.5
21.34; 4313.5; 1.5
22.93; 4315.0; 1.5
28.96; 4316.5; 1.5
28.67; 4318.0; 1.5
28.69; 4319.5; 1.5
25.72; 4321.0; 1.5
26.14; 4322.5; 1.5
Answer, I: -1.48 AA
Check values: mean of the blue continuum 21.2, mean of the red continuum 23.7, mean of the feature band 24.9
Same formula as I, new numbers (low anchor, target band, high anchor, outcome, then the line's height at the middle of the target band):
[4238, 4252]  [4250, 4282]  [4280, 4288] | 1.86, 24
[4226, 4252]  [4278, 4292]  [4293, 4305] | -2.50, 19.9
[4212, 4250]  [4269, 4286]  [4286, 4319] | -0.77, 21.4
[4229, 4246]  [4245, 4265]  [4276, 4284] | 1.26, 24.3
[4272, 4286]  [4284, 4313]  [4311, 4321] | 5.44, 23.7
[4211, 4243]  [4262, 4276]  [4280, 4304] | -0.04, 22.4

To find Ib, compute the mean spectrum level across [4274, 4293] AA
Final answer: 22.9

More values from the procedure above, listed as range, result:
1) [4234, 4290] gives 23.2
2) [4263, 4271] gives 24.1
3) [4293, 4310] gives 17.6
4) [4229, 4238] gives 24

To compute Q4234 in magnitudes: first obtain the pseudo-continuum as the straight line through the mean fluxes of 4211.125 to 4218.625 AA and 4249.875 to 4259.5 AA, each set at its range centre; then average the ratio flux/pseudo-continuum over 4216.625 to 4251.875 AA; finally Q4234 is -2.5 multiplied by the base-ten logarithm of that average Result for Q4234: 0.05 mag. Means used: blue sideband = 26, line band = 23.4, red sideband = 23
